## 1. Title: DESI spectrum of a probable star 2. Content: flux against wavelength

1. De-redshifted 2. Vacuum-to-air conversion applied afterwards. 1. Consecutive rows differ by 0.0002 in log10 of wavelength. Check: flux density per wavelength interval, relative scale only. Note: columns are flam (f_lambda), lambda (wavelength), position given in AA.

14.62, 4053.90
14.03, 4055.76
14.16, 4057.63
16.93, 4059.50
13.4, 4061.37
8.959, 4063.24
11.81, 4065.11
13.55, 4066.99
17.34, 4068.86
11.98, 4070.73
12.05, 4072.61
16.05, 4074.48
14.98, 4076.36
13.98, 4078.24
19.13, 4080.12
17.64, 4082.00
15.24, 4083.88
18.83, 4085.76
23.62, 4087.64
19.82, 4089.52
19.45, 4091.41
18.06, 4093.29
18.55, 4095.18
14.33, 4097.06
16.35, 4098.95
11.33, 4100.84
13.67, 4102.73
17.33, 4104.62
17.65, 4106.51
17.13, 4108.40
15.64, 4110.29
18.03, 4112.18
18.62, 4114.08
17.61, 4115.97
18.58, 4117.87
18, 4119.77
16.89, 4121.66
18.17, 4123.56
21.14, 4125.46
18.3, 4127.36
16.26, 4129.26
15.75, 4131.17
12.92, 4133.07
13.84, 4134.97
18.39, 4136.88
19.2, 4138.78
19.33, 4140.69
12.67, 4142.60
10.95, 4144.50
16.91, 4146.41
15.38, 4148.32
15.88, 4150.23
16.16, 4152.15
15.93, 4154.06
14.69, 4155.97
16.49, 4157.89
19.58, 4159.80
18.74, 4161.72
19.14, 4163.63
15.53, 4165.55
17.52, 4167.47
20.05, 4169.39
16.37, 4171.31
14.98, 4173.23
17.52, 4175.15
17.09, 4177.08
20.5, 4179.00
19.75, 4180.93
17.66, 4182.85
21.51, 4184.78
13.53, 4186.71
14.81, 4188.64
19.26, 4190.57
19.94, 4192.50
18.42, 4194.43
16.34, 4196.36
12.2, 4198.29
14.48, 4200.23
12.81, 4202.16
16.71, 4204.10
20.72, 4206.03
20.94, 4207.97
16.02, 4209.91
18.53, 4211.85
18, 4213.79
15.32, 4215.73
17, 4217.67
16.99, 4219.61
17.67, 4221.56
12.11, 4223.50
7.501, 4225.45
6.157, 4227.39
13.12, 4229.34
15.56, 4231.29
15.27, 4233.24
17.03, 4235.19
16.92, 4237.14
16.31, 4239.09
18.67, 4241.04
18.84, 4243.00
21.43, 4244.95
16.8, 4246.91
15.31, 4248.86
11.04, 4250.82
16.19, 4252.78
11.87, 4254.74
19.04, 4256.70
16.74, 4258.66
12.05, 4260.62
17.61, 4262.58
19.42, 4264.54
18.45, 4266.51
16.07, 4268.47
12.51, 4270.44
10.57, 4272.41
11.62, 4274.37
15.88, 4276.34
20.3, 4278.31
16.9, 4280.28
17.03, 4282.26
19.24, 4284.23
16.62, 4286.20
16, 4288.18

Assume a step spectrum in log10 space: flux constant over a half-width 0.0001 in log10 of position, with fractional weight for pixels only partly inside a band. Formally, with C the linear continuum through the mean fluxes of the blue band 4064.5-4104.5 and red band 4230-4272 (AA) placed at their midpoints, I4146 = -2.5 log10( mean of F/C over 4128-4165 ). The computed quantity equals 0.00 mag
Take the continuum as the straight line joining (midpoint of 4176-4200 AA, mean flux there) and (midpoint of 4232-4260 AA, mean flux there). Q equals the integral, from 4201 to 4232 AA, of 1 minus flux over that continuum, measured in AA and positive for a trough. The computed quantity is 3.1 AA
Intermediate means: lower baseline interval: 17.5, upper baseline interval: 16.5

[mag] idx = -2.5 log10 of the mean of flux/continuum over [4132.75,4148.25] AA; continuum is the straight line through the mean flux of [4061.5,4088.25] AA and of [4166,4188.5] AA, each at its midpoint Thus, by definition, 0.08 mag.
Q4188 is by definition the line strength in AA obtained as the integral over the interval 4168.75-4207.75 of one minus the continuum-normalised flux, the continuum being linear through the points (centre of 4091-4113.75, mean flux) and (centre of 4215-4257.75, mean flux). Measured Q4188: -3.9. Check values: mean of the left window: 16.5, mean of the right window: 15.3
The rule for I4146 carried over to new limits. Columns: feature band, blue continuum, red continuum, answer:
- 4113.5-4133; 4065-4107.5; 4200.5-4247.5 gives -0.09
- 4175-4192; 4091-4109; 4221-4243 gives -0.19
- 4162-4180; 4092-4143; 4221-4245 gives -0.11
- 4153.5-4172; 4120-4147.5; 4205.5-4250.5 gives -0.07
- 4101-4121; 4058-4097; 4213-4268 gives -0.07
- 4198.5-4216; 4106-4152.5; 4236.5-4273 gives -0.03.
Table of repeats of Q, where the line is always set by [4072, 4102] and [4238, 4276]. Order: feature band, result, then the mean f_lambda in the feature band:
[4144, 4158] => 0.9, 15.4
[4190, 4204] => 0.0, 16.2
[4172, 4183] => -1.1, 17.9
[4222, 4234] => 3.1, 11.8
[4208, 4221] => -1.0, 17.3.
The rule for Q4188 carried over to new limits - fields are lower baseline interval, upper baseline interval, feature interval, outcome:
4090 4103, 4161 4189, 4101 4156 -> 0.9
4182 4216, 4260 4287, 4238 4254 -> -0.3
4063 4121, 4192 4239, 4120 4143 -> -1.3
